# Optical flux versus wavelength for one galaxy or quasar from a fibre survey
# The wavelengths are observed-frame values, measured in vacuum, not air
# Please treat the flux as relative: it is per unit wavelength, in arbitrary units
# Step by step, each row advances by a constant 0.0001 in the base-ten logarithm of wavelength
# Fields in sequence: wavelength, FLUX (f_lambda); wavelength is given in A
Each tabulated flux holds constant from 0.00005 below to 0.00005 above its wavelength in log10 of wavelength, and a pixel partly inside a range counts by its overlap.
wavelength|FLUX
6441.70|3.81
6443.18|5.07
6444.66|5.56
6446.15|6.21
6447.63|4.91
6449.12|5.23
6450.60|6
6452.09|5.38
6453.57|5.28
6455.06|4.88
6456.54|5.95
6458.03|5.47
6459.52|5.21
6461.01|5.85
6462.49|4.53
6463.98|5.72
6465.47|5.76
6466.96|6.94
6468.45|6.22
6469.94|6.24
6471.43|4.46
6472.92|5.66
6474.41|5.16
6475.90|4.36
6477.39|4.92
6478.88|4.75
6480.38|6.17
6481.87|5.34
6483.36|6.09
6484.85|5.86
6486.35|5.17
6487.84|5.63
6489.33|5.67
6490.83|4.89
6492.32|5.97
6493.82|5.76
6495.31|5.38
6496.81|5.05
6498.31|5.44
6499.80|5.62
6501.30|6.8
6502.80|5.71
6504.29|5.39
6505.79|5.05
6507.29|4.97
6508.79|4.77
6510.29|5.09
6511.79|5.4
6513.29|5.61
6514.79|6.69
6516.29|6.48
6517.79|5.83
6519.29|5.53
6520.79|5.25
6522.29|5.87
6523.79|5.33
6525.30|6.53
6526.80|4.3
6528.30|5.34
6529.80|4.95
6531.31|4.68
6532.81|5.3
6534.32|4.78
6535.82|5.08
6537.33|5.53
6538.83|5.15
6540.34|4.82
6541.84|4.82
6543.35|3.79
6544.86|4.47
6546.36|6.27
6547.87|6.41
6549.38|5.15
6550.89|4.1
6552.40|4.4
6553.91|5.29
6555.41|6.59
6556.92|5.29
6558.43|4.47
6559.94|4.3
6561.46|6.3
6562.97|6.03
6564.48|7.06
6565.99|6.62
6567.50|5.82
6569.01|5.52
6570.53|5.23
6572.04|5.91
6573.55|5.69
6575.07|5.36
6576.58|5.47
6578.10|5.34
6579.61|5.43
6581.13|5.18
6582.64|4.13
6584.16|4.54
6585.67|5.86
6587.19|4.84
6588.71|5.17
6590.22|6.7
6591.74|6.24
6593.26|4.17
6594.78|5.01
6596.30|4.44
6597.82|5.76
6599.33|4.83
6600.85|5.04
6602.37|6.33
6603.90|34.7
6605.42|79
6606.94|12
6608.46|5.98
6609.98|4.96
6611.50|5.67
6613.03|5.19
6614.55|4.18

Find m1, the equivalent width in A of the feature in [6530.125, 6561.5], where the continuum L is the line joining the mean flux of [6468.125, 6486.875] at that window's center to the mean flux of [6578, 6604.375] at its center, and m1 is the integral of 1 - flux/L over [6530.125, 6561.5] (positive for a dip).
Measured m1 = 5.4 A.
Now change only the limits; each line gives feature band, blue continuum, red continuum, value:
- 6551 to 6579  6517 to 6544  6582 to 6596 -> -2.1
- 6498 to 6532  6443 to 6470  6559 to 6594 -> 0.3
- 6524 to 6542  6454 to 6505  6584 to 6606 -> 7.1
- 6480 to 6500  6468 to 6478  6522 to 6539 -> -1.2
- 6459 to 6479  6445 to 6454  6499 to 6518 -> 0.4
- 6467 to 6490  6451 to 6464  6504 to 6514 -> -0.9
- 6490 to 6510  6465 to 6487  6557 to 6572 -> 0.5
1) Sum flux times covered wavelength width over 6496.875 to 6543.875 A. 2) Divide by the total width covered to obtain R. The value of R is 5.35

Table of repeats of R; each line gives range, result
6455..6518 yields 5.54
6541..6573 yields 5.42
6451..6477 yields 5.47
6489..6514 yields 5.44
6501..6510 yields 5.36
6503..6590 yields 5.35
